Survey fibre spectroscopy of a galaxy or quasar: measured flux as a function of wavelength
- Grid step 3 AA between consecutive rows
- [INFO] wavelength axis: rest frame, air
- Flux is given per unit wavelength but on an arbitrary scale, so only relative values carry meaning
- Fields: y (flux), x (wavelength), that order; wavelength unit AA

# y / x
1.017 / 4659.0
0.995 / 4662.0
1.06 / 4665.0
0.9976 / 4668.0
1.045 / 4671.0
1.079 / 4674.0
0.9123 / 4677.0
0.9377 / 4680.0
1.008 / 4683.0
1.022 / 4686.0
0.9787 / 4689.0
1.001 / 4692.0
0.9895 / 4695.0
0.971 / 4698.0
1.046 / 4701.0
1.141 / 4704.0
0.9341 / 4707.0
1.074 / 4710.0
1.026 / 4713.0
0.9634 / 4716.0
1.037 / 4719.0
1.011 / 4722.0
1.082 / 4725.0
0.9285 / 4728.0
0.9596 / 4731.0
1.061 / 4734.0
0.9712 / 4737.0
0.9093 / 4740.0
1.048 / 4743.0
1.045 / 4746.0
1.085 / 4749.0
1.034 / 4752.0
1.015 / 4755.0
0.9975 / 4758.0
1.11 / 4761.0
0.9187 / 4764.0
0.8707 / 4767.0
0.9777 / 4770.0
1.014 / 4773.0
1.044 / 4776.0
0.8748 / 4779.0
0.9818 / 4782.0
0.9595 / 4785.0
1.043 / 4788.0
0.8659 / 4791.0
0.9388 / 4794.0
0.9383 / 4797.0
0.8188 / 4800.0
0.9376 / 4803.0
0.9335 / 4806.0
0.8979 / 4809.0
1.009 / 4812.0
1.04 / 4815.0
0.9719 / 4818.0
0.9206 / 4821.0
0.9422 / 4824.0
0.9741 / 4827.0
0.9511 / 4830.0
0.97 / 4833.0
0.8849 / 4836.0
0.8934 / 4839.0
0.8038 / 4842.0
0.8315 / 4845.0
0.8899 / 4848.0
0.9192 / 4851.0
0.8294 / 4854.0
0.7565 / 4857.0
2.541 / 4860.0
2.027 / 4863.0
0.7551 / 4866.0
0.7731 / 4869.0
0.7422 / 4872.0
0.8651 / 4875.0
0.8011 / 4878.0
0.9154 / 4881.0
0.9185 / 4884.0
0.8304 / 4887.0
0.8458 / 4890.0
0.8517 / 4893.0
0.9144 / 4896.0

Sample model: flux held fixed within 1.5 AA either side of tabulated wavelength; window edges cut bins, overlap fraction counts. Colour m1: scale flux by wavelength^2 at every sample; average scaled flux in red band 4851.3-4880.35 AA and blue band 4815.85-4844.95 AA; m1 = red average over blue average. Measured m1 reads 1.22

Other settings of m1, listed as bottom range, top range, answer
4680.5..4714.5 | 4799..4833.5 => 0.98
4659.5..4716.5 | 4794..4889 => 1.03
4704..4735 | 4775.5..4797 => 0.97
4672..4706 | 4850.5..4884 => 1.16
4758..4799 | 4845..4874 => 1.20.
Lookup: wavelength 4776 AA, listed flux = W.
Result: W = 1.044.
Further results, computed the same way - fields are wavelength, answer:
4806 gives 0.9335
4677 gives 0.9123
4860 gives 2.541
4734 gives 1.061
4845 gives 0.8315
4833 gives 0.97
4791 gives 0.8659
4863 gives 2.027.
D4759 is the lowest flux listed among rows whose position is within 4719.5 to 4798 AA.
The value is 0.8659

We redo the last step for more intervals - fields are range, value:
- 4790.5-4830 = 0.8188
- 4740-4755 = 0.9093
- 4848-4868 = 0.7551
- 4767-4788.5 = 0.8707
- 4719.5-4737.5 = 0.9285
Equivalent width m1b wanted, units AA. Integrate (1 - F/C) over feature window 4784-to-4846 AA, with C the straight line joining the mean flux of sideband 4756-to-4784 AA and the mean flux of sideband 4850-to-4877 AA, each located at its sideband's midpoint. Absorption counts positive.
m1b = 7.1 AA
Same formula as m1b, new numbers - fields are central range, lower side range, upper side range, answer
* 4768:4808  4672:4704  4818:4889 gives 1.9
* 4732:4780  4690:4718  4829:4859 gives -1.3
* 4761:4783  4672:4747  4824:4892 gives 0.7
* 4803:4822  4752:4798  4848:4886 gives 0.9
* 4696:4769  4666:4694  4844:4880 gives 0.5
